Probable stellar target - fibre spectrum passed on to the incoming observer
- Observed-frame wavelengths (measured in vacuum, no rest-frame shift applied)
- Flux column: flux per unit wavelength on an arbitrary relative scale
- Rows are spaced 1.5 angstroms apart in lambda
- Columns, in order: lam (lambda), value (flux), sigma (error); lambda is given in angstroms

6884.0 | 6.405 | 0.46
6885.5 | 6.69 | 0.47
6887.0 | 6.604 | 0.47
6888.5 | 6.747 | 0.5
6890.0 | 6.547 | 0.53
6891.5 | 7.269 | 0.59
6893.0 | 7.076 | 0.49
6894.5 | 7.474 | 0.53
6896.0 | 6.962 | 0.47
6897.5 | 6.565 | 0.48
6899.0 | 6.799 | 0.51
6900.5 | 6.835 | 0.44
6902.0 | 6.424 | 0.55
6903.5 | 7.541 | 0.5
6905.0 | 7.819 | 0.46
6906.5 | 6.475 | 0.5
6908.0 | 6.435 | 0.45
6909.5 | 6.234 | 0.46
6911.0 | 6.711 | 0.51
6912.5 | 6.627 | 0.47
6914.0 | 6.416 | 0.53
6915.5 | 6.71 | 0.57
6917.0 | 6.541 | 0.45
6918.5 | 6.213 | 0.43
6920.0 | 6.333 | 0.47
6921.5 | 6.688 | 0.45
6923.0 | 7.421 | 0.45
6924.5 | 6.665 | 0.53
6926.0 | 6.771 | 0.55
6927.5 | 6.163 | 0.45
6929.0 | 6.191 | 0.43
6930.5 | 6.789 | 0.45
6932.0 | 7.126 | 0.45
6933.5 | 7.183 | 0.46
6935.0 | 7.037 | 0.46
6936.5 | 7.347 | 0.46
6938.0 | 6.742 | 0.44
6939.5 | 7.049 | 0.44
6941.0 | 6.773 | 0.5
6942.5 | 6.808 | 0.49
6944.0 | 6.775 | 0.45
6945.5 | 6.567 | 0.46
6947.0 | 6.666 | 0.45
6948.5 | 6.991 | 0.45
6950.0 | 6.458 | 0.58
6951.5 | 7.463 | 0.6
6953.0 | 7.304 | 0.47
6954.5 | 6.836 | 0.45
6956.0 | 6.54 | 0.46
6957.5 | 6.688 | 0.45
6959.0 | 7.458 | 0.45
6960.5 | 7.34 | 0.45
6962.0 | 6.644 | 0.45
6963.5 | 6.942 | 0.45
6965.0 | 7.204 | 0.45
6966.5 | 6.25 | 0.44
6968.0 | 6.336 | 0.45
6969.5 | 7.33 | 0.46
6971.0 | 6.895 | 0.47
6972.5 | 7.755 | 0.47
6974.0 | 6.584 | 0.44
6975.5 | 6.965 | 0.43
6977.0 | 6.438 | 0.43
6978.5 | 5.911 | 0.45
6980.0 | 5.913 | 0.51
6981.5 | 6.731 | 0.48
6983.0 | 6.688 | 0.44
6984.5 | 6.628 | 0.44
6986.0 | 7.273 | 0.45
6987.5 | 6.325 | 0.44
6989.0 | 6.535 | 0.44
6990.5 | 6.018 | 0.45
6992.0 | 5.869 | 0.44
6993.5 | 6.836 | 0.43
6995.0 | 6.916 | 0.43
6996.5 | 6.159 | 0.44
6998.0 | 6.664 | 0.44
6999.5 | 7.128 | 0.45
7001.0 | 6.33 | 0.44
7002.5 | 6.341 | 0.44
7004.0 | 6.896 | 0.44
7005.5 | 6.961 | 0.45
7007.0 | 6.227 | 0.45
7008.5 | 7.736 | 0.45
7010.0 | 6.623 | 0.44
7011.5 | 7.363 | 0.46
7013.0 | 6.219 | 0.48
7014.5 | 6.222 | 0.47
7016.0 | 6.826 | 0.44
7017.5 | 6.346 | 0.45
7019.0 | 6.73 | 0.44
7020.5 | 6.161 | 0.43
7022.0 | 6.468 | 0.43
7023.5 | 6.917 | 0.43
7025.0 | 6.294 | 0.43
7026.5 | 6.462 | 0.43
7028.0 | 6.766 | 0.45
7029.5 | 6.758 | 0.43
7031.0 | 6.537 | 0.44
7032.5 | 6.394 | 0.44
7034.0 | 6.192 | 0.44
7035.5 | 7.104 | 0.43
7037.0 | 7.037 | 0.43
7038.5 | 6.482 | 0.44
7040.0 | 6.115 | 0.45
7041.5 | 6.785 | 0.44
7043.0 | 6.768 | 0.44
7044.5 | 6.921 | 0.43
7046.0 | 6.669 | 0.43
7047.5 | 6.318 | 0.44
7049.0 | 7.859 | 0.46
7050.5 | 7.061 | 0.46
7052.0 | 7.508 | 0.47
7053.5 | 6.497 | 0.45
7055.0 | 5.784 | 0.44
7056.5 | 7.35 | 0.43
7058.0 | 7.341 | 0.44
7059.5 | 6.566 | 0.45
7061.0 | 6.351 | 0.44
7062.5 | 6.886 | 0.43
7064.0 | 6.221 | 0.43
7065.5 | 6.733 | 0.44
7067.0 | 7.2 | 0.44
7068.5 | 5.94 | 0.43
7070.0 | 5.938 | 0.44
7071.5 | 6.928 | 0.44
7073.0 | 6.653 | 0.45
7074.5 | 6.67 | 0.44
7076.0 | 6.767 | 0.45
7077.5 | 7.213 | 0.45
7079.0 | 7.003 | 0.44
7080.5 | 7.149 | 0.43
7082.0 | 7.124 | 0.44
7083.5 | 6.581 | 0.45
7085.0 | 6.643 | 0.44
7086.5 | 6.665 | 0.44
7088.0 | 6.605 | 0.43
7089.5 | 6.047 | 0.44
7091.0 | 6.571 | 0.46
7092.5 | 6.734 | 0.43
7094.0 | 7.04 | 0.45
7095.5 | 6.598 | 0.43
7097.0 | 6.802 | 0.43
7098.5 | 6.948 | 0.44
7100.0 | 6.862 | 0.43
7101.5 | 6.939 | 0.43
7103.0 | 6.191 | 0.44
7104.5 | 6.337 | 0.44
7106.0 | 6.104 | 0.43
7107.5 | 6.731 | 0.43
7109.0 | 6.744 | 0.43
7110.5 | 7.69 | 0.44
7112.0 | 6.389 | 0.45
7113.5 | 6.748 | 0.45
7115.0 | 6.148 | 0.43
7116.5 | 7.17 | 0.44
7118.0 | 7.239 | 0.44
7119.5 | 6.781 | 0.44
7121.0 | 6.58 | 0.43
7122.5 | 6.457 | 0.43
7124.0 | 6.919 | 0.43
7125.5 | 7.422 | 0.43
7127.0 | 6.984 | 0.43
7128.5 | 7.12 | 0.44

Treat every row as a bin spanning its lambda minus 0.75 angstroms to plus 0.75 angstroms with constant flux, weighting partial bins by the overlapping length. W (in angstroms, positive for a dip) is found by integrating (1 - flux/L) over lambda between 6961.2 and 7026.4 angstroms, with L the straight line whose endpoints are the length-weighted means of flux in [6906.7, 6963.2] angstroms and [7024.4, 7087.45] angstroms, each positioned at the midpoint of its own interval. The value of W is 1.0 angstroms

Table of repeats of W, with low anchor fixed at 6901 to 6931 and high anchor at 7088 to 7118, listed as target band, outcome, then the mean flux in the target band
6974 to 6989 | 0.3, 6.54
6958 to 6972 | -0.6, 6.94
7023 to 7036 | 0.2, 6.59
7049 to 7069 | -0.3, 6.78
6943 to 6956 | -0.4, 6.86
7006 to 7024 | 0.1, 6.65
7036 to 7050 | -0.2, 6.78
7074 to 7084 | -0.4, 6.94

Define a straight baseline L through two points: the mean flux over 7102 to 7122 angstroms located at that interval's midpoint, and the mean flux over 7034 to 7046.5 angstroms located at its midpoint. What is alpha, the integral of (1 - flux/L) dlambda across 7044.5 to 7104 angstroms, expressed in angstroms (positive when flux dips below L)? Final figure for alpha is -0.4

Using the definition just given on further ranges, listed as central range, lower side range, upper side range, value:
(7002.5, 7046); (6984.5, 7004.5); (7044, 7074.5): -0.1 angstroms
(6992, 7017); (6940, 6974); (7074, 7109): 0.5 angstroms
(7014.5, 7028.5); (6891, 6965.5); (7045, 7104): 0.5 angstroms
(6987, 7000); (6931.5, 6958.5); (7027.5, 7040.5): 0.5 angstroms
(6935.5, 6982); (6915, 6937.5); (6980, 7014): -0.9 angstroms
